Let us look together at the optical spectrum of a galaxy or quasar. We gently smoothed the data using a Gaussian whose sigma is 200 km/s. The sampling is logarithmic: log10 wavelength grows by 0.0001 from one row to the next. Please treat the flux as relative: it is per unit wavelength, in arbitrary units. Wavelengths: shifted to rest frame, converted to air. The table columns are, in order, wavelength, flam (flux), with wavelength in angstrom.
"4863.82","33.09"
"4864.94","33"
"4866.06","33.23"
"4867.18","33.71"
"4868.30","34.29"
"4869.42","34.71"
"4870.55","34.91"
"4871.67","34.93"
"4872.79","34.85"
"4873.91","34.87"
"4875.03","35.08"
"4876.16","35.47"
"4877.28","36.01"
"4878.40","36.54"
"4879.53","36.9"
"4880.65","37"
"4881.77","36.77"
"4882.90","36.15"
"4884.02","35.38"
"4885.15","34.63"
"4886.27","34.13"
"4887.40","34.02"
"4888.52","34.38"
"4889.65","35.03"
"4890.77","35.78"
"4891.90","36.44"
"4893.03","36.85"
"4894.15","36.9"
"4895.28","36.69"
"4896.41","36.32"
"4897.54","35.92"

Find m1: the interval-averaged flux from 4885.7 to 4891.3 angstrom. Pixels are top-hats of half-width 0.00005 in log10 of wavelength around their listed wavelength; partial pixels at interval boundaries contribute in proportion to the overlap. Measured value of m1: 34.7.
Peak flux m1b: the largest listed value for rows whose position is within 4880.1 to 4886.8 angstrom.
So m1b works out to 37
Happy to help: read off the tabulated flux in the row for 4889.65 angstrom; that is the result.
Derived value 35.03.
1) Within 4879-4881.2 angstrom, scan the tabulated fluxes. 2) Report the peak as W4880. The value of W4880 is 37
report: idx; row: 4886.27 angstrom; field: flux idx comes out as 34.13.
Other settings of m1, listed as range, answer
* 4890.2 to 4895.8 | 36.5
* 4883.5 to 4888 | 34.5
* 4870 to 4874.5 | 35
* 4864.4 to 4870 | 33.8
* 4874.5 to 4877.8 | 35.5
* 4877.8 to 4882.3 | 36.8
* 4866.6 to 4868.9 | 34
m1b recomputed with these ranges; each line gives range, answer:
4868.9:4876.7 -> 35.47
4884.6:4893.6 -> 36.85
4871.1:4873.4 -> 34.93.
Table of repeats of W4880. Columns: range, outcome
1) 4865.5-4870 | 34.71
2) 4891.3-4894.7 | 36.9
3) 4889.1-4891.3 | 35.78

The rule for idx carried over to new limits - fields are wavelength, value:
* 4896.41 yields 36.32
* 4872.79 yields 34.85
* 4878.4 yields 36.54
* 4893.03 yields 36.85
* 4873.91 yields 34.87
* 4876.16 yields 35.47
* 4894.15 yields 36.9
